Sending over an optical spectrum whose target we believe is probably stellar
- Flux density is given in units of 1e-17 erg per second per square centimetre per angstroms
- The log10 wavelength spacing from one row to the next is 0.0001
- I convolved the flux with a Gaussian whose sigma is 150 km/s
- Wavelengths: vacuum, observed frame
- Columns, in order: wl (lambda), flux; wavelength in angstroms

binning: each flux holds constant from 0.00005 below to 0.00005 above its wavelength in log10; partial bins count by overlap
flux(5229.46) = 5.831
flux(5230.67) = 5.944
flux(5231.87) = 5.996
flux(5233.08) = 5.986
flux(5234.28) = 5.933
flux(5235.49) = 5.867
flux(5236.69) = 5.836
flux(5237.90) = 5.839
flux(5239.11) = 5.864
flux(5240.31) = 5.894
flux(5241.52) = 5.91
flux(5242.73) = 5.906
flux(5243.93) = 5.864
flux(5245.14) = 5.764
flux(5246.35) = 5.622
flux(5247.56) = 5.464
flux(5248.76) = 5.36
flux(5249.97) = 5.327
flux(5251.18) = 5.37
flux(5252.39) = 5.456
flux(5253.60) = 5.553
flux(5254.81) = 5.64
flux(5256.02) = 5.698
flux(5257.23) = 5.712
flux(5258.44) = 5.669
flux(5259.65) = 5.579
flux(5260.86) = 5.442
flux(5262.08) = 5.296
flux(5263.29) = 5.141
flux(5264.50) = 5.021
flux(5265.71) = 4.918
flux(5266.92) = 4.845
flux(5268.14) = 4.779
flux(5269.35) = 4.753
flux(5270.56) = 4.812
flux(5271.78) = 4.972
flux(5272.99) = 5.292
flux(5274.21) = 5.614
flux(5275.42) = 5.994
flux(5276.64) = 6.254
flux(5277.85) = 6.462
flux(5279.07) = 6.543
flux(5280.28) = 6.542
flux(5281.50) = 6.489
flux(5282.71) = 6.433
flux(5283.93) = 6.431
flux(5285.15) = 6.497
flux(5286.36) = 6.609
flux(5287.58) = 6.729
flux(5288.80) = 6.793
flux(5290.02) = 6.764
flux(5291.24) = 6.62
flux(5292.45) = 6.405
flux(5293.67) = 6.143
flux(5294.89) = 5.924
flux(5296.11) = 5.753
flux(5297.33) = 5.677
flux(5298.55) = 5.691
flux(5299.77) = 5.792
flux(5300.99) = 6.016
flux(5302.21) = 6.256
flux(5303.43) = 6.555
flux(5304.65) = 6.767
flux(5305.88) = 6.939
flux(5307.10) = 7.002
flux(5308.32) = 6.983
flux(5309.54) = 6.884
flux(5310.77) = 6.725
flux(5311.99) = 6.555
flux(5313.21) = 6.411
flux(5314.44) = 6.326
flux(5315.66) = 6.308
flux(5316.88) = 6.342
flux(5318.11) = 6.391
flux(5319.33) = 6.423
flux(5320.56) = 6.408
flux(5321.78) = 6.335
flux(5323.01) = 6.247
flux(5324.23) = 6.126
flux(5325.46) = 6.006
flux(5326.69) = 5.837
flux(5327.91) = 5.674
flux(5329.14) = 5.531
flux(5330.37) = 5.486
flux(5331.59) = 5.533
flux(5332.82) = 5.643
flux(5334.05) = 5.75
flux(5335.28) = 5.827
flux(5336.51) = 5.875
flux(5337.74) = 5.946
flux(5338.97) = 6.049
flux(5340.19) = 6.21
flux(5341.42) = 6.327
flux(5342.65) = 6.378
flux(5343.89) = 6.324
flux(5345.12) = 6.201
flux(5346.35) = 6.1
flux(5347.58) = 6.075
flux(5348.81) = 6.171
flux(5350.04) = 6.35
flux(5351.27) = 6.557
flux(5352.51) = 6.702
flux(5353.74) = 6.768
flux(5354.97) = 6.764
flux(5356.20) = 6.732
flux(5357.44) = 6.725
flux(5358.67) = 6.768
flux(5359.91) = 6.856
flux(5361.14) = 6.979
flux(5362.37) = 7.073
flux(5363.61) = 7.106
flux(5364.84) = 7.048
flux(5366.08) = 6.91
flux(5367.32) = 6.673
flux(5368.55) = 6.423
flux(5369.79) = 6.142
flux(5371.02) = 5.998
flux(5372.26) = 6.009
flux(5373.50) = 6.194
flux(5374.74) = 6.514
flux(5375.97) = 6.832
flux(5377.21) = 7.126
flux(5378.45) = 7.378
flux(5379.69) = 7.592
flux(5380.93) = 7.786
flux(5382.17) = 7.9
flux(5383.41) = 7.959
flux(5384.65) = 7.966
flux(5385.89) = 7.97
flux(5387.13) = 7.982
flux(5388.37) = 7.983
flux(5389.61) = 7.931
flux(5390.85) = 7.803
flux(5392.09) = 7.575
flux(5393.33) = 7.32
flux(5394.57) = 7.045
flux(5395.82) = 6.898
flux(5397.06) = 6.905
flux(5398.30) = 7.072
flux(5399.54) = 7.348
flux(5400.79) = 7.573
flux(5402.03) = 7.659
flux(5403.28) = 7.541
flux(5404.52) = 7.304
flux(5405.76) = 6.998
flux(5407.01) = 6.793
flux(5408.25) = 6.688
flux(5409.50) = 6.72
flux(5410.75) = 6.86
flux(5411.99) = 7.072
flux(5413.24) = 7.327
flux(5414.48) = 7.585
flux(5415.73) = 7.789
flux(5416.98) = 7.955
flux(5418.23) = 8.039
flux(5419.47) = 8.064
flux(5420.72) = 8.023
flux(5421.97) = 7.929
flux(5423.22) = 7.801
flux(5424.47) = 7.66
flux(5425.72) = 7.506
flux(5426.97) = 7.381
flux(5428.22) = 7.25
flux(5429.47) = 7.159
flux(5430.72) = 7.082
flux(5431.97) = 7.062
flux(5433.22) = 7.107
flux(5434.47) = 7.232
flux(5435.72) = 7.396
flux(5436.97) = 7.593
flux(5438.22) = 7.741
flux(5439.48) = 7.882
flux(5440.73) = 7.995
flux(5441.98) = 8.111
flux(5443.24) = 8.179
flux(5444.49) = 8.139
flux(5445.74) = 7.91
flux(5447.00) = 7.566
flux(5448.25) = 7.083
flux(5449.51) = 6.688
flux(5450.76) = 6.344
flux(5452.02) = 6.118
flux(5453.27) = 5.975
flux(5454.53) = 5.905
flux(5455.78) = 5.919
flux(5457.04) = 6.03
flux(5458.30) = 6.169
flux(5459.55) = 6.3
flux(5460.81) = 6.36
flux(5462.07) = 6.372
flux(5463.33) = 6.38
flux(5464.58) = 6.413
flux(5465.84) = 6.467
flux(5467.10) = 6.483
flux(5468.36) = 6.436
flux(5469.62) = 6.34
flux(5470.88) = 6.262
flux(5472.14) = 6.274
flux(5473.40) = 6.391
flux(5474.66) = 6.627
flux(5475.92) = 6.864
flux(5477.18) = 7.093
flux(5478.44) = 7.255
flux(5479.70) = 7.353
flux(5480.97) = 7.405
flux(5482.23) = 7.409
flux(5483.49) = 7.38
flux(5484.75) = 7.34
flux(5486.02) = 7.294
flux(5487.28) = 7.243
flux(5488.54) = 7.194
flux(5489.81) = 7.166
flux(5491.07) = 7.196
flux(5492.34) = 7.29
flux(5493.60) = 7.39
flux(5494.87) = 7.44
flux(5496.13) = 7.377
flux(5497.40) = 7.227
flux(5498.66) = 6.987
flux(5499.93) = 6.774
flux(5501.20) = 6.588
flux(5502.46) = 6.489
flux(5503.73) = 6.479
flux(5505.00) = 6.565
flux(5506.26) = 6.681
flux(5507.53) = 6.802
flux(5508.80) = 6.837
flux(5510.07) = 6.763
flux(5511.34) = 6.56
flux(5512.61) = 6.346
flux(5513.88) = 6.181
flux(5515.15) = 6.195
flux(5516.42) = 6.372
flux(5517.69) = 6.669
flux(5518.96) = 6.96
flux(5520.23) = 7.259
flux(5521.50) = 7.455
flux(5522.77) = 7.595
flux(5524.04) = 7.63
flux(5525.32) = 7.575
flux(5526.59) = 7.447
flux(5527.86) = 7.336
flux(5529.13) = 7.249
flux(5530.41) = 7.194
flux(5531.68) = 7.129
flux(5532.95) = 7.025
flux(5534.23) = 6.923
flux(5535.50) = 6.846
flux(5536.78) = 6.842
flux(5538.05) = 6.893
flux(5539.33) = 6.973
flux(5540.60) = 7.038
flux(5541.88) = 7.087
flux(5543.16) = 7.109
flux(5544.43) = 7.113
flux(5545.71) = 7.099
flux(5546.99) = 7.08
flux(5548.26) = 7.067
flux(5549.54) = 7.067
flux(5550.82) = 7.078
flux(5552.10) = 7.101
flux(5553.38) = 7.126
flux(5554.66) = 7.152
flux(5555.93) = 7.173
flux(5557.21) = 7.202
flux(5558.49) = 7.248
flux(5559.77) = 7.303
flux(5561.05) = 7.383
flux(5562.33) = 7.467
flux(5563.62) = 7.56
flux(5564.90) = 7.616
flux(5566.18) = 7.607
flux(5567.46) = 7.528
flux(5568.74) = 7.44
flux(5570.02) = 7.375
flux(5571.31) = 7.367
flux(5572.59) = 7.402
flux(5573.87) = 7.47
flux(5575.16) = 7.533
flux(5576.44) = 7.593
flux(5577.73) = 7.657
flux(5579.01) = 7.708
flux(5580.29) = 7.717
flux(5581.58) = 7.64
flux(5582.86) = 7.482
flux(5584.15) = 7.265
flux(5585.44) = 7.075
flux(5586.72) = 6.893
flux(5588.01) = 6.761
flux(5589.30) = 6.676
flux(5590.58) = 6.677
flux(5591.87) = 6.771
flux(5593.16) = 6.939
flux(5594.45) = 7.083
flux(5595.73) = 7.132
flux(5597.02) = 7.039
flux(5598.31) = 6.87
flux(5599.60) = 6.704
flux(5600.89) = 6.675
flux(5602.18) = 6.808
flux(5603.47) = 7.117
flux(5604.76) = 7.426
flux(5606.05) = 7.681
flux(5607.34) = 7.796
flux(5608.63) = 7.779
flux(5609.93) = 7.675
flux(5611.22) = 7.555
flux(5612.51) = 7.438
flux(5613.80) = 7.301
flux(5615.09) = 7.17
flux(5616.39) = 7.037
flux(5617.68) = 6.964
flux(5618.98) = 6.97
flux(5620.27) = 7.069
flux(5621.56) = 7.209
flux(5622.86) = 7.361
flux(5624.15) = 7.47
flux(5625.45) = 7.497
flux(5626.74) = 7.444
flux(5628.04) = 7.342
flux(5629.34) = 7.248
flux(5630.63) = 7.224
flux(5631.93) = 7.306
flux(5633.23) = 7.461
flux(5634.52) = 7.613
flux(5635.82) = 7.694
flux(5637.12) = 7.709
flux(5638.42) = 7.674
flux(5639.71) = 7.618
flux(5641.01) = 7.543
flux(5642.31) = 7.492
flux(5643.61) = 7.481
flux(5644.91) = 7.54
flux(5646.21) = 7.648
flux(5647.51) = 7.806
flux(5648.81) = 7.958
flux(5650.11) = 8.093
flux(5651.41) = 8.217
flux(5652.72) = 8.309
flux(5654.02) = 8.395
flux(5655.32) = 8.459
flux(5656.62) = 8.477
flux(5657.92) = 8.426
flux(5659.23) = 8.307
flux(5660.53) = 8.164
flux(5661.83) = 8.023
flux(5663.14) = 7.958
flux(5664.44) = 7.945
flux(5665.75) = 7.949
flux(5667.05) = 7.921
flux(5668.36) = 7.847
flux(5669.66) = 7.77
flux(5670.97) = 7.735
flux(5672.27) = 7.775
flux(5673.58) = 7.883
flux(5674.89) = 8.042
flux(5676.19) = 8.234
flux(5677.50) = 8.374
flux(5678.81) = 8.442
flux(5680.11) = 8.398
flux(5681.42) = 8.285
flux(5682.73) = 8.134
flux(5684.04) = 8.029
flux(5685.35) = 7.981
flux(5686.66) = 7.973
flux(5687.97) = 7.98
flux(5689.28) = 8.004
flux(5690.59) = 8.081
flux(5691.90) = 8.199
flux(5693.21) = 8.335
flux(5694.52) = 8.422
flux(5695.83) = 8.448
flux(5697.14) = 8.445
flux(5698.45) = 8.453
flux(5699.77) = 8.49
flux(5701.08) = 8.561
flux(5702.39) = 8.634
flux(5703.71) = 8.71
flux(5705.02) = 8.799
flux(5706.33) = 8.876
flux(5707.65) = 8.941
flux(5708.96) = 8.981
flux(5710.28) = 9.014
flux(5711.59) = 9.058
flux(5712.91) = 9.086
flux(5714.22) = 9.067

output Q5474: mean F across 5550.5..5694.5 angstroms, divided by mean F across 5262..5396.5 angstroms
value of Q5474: 1.2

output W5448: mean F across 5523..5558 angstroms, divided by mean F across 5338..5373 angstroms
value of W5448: 1.1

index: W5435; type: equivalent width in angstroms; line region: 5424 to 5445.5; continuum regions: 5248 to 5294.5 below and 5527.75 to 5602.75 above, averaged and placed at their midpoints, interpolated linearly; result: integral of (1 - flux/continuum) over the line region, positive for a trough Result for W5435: -3.3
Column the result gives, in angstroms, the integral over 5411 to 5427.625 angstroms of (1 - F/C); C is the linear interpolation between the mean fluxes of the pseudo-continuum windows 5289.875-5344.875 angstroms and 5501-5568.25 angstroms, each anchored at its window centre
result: -2.7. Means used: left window 6.2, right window 7.04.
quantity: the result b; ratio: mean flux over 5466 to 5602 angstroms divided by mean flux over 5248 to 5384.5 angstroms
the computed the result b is 1.1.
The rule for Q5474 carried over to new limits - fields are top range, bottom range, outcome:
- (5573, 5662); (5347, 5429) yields 1.04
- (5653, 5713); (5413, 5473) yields 1.17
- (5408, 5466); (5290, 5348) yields 1.16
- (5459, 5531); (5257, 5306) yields 1.17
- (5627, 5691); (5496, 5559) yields 1.13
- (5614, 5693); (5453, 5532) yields 1.14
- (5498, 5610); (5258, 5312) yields 1.18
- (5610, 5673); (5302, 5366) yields 1.20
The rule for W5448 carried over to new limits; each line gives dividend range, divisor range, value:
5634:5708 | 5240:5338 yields 1.36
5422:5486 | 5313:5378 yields 1.10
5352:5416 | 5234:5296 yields 1.23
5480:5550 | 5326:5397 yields 1.05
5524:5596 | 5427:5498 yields 1.03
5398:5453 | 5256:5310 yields 1.24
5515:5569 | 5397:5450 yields 0.96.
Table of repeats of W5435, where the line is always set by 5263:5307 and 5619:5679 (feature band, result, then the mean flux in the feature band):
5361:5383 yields -1.5 angstroms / 6.88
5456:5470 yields 1.1 angstroms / 6.33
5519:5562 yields 0.5 angstroms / 7.18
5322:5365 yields 0.1 angstroms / 6.27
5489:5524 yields 1.0 angstroms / 6.89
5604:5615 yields 0.1 angstroms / 7.56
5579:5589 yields 0.3 angstroms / 7.27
